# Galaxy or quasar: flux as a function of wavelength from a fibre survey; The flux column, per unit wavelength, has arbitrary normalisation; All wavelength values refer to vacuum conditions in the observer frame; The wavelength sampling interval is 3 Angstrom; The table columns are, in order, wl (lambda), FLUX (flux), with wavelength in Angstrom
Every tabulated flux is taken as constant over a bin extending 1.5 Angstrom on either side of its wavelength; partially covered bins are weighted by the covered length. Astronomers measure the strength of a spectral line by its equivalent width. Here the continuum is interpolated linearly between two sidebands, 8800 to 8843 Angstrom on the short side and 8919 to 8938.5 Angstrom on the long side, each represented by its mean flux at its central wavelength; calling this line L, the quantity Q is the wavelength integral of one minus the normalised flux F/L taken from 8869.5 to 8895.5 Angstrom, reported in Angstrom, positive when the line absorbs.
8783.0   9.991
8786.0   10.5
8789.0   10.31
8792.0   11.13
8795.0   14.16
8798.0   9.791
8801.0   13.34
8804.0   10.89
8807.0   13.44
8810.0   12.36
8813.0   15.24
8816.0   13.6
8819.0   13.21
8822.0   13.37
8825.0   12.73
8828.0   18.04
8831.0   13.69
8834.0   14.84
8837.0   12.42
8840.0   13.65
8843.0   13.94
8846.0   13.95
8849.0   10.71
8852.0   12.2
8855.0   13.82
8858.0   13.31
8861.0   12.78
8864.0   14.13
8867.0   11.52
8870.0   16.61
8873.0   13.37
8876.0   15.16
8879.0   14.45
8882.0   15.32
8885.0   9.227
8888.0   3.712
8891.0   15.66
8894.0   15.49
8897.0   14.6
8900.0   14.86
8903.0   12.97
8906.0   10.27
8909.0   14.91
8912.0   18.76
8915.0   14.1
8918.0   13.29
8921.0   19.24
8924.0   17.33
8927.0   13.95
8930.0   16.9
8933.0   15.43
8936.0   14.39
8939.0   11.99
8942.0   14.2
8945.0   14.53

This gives 3.19 Angstrom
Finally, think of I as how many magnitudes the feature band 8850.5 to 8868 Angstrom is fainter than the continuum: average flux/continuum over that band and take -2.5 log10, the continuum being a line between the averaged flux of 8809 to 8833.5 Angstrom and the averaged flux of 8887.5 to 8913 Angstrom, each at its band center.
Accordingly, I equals 0.07 mag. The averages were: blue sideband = 14.1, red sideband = 13.7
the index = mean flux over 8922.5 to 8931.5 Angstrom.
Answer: 16.1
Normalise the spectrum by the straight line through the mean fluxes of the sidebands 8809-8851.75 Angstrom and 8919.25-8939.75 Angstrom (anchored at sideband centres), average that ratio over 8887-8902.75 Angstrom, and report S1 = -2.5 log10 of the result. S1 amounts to 0.14 mag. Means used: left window 13.7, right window 15.7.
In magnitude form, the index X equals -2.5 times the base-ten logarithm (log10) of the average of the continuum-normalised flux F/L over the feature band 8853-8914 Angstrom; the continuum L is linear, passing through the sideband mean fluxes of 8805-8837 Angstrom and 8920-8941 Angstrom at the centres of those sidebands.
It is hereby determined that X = 0.10 mag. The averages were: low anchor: 13.9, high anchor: 15.5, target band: 13.5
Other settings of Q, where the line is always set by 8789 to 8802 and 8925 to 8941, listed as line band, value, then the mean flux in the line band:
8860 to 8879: -0.9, 14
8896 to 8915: -0.4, 14.4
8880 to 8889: 2.4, 10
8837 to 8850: -0.3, 13.1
